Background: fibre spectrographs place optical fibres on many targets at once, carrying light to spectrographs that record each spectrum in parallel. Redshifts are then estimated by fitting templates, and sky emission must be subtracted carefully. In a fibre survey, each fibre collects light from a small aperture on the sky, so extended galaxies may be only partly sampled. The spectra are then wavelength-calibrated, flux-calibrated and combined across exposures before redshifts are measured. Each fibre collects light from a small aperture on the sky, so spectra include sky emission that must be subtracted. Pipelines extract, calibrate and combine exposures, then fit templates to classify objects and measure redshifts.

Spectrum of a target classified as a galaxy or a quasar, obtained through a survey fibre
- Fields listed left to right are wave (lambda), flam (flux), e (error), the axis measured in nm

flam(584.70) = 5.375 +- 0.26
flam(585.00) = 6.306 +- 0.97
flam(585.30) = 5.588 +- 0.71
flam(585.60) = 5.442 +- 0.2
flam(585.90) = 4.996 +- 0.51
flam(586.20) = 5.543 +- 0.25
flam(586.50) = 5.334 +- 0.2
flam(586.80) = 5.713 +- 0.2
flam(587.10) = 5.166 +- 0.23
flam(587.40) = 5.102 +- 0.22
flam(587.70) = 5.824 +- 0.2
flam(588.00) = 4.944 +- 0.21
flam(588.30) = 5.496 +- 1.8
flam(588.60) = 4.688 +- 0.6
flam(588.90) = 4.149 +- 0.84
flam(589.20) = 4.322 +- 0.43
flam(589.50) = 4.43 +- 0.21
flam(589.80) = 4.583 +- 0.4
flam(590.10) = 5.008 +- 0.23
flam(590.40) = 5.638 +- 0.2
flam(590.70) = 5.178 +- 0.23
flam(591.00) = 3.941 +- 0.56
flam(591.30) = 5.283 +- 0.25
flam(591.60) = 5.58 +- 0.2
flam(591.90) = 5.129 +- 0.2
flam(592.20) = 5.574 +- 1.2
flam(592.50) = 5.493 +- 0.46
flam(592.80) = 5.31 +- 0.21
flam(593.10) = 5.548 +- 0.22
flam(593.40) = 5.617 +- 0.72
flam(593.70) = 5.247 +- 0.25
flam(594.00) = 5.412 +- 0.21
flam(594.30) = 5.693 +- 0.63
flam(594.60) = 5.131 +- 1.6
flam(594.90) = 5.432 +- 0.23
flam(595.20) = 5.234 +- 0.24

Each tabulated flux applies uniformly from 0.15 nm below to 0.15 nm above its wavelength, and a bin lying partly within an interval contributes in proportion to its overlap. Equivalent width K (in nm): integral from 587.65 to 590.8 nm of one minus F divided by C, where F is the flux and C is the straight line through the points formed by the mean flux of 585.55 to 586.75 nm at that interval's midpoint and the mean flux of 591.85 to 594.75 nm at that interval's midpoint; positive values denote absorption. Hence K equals 0.282 nm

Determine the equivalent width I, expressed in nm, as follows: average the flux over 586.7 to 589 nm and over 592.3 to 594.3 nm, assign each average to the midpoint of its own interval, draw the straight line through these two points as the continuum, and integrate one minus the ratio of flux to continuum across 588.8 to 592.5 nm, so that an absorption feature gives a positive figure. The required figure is 0.26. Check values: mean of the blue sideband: 5.14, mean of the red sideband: 5.46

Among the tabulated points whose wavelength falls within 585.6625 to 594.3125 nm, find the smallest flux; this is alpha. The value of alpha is 3.941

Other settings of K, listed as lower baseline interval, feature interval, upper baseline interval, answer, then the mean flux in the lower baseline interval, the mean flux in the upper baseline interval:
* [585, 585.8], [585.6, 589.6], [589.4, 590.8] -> 0.192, 5.63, 4.98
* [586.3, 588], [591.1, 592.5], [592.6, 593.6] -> 0.028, 5.39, 5.48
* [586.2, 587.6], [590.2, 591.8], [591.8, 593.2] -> 0.084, 5.37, 5.42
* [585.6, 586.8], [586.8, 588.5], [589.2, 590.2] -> -0.093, 5.36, 4.6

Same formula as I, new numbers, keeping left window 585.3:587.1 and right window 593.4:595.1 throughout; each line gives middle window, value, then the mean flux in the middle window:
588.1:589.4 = 0.177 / 4.67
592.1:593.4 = -0.023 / 5.49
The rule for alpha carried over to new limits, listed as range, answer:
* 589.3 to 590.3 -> 4.43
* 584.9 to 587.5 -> 4.996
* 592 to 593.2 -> 5.31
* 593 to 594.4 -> 5.247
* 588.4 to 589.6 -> 4.149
